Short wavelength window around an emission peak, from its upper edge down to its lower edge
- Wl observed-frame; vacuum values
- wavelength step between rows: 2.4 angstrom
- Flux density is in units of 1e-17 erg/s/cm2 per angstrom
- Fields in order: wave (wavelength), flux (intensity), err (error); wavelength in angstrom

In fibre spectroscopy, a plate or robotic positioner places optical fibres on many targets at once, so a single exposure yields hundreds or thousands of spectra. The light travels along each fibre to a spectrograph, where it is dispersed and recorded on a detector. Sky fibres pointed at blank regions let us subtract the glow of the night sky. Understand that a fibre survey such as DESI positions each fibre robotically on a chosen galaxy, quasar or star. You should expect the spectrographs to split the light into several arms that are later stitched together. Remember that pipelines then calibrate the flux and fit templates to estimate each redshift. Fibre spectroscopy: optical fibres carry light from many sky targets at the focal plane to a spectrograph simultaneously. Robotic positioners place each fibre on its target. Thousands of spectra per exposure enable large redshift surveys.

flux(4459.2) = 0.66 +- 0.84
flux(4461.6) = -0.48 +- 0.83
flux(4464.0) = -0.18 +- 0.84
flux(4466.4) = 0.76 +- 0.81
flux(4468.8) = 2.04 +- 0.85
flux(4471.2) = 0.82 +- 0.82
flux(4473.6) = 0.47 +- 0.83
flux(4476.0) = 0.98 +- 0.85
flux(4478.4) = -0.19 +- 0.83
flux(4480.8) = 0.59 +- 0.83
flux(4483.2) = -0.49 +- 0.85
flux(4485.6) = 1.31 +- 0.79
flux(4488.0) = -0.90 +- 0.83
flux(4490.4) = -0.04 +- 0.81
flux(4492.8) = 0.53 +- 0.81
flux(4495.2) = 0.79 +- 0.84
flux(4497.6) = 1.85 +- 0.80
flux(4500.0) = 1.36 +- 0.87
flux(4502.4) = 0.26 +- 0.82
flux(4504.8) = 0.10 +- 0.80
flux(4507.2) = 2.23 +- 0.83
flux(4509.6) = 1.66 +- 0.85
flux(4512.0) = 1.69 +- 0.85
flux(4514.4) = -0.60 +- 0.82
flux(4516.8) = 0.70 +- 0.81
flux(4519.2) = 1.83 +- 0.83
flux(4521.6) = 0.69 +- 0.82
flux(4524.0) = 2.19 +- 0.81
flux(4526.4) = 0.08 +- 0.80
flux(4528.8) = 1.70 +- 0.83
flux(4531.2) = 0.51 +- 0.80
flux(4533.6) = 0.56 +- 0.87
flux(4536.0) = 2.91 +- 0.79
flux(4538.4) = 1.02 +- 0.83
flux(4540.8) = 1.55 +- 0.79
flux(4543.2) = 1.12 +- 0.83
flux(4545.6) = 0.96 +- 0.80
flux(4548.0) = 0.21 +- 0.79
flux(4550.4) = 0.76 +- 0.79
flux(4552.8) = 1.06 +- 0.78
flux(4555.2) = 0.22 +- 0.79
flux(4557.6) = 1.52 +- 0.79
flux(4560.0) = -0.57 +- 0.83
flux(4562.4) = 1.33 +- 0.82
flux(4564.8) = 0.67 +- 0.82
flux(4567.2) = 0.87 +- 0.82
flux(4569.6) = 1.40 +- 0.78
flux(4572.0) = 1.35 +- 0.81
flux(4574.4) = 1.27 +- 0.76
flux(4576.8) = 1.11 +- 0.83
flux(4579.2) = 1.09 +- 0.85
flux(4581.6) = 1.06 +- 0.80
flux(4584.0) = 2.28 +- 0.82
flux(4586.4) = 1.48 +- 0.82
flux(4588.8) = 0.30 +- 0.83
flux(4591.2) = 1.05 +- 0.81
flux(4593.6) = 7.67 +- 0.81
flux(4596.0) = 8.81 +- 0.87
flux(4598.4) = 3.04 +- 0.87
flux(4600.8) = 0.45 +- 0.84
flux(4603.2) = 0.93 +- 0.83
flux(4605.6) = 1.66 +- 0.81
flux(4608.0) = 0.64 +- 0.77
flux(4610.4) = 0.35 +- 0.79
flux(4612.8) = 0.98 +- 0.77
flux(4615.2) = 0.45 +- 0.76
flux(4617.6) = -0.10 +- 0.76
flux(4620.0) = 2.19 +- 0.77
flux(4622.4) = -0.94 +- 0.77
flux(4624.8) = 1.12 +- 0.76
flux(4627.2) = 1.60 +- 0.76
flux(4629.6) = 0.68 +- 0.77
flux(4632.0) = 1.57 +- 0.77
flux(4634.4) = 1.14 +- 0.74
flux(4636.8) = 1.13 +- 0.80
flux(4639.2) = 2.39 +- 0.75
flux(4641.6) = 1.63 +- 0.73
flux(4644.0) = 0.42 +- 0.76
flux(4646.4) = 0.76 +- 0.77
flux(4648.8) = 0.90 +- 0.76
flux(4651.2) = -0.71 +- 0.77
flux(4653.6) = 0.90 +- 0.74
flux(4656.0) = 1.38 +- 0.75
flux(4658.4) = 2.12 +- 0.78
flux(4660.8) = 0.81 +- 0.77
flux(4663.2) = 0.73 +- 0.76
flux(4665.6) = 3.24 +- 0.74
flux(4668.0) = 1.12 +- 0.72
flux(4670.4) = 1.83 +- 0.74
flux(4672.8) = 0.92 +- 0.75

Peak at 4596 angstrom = [O II] 3727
